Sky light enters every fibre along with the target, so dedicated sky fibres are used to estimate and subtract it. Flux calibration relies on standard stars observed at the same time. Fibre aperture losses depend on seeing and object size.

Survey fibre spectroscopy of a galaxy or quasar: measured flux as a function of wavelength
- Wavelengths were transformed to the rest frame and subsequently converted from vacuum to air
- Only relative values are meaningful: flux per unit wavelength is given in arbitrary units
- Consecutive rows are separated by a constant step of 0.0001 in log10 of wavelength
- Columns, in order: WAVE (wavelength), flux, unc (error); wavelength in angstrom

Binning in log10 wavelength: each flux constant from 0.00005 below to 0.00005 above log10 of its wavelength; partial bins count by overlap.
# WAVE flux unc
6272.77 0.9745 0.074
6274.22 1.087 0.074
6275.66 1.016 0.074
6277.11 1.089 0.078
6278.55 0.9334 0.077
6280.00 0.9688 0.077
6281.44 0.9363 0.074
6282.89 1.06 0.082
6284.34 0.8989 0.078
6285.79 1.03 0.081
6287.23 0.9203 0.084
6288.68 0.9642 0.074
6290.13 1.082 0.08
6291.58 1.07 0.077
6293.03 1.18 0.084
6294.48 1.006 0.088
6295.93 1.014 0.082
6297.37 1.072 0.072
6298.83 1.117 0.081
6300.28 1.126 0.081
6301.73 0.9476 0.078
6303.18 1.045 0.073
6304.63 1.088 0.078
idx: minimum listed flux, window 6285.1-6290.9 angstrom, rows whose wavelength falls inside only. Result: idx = 0.9203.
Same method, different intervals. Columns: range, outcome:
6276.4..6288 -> 0.8989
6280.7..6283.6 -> 0.9363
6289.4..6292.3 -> 1.07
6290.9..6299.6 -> 1.006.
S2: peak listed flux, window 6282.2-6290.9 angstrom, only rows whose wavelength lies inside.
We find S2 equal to 1.082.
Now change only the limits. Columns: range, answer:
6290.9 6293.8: 1.18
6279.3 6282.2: 0.9688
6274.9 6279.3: 1.089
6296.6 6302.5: 1.126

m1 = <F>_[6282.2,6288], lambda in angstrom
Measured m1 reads 0.977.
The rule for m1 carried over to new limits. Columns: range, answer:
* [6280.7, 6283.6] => 0.999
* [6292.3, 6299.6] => 1.08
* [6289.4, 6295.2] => 1.08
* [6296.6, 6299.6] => 1.09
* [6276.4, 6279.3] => 1.01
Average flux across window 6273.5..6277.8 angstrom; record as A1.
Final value 1.06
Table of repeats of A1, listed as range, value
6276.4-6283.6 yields 0.998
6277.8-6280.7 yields 0.953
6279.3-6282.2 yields 0.955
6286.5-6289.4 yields 0.944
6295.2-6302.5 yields 1.06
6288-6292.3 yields 1.04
